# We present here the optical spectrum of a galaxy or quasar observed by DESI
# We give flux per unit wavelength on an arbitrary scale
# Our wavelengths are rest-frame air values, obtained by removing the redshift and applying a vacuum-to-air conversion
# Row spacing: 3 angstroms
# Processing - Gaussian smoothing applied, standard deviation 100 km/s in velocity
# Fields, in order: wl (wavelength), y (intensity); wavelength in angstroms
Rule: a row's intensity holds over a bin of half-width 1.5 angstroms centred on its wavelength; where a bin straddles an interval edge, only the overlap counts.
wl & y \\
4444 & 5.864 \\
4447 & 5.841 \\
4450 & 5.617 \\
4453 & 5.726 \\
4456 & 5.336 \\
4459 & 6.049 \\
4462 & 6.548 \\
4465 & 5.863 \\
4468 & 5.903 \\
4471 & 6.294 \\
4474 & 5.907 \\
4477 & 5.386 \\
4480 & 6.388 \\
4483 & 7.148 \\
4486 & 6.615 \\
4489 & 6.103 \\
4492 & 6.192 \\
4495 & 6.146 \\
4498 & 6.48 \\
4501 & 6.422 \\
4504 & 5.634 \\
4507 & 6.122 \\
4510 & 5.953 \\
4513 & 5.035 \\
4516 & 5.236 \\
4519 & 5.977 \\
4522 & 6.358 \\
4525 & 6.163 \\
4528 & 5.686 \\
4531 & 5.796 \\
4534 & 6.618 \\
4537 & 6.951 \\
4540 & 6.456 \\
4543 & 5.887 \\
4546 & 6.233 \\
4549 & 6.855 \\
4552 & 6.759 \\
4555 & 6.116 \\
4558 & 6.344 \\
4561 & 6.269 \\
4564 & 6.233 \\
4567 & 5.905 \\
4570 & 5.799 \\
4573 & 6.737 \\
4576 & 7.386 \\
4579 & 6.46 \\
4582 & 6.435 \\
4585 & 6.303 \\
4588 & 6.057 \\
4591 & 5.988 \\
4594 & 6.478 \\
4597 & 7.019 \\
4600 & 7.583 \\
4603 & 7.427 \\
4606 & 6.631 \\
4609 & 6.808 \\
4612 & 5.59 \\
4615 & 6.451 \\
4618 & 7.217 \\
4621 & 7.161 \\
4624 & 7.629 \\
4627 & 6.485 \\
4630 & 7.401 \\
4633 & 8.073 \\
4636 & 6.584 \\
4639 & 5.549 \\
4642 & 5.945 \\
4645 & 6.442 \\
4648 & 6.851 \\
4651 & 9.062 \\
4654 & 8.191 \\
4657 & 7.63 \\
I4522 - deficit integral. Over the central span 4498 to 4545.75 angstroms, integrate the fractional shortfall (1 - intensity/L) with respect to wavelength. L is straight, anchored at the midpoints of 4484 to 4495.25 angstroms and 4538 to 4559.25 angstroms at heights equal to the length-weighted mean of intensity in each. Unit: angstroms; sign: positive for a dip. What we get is 2.4 angstroms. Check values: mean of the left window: 6.32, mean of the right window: 6.39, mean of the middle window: 6.04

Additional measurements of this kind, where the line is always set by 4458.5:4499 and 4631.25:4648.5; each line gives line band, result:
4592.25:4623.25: -1.67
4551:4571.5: 0.66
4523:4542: 0.19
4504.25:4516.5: 1.30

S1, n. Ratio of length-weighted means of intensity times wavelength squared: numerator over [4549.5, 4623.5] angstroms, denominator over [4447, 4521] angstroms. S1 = 1.14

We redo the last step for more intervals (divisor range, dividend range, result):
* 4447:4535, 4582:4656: 1.21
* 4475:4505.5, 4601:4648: 1.15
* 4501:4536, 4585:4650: 1.19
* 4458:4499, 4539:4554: 1.07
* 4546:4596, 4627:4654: 1.13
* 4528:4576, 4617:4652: 1.14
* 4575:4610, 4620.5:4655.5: 1.08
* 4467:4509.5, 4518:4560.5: 1.04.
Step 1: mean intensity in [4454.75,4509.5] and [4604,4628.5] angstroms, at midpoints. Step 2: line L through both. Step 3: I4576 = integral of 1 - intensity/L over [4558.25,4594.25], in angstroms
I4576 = 1.33 angstroms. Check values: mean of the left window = 6.14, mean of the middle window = 6.33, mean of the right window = 6.76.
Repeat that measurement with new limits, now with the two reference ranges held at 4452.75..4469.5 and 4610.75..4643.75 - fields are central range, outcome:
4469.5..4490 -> -0.87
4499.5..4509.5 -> 0.14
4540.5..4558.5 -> -0.04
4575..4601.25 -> -0.25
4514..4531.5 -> 1.05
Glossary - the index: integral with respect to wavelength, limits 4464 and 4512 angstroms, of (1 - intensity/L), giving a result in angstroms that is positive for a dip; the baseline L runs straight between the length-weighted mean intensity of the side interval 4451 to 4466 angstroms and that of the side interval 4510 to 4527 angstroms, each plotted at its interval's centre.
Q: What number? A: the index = -2.6 angstroms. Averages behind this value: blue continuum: 5.9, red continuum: 5.77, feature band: 6.15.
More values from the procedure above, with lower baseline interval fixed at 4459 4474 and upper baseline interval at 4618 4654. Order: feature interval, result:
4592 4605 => -0.4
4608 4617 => 0.8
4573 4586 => 0.2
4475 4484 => -0.1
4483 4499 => -0.3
